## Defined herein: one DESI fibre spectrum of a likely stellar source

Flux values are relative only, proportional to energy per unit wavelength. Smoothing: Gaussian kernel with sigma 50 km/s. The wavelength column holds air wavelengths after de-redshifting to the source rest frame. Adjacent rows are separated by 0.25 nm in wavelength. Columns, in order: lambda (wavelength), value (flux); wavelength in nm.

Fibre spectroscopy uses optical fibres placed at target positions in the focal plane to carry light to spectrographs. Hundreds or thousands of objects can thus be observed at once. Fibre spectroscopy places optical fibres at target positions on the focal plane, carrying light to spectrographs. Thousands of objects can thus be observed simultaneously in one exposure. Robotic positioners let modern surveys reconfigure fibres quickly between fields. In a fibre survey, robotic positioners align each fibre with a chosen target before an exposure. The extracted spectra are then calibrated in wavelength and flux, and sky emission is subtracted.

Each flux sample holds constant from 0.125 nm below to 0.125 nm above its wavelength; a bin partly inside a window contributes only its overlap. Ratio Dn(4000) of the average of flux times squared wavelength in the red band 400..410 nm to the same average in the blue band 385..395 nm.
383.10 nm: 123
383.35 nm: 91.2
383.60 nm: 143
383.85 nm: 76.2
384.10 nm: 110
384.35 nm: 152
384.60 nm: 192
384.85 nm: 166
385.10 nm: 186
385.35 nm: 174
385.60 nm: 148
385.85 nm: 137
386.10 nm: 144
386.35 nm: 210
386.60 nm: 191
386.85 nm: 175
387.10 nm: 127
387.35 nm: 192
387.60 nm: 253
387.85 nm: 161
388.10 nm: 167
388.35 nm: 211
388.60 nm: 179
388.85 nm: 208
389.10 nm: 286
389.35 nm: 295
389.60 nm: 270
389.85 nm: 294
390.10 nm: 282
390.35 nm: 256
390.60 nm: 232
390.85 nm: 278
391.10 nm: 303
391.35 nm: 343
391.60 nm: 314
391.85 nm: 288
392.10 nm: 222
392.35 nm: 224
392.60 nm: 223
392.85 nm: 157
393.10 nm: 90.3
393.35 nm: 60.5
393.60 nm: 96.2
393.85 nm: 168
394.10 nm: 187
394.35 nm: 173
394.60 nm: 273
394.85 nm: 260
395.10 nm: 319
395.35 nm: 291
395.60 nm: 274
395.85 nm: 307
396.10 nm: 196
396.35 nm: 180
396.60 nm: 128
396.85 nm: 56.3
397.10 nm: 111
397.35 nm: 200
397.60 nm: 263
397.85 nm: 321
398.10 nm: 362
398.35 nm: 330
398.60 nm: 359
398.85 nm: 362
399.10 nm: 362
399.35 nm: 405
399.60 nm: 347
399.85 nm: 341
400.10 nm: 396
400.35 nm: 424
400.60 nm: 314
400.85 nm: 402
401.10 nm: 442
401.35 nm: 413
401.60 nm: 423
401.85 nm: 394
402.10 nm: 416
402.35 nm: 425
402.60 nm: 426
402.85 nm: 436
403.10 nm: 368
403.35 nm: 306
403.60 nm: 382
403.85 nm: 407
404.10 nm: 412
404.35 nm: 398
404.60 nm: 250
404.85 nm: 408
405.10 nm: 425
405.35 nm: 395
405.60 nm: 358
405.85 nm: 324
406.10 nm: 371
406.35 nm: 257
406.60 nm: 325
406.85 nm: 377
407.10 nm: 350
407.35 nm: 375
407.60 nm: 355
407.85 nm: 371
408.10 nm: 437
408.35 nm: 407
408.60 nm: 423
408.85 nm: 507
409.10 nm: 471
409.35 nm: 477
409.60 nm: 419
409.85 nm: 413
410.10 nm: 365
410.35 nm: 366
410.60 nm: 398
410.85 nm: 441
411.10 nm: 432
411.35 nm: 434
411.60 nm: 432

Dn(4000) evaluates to 2.0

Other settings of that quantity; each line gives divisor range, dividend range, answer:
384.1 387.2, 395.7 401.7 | 2.01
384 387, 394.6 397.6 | 1.37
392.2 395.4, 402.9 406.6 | 1.99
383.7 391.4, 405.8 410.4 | 2.11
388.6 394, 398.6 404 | 1.77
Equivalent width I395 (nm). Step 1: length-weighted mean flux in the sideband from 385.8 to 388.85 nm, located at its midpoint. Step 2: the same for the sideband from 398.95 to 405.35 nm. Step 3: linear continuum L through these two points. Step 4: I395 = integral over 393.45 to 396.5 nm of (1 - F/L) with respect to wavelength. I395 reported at 0.68 nm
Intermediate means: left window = 181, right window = 389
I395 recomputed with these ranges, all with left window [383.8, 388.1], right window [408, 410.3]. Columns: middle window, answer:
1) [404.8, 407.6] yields 0.278 nm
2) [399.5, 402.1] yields -0.416 nm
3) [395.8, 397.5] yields 0.734 nm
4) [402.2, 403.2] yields -0.157 nm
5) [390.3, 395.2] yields 0.382 nm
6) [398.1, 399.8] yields -0.239 nm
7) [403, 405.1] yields 0.026 nm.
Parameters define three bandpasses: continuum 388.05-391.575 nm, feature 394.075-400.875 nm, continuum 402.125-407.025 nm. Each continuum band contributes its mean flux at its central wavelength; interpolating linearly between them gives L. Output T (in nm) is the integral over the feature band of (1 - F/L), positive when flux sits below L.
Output 0.792 nm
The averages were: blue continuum 261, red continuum 372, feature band 283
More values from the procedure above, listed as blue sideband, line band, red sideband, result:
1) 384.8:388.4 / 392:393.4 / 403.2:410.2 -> 0.41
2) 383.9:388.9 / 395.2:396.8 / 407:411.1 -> 0.29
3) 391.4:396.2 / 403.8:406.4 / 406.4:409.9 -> -0.01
